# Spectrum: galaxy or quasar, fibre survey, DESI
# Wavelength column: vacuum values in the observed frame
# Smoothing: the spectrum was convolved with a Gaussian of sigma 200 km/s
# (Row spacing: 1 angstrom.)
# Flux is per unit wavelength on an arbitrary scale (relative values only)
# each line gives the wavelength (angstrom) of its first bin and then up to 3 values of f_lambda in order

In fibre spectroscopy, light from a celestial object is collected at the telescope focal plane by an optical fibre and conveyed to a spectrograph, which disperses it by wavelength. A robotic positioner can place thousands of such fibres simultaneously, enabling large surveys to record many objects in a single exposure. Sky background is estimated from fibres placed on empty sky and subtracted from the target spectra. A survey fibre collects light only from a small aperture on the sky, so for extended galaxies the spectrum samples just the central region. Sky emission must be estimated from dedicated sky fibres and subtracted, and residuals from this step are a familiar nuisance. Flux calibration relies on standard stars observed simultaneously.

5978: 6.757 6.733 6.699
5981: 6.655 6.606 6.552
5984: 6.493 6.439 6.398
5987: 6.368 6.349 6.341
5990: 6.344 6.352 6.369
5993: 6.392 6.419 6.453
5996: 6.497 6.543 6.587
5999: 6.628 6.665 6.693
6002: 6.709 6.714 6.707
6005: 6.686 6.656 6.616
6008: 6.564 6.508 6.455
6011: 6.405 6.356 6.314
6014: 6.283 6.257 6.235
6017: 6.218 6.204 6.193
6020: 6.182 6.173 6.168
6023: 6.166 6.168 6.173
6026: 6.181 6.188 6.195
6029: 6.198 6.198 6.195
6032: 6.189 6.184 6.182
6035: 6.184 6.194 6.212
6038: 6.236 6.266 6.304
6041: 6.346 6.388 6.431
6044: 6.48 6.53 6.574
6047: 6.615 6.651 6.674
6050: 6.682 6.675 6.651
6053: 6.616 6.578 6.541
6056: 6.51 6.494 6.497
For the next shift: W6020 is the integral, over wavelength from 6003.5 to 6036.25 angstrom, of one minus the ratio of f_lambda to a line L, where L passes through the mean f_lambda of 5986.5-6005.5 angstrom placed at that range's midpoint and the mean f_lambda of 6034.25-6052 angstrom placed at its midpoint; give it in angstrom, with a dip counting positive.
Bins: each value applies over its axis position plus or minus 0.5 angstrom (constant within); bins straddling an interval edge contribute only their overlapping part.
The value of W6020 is 0.9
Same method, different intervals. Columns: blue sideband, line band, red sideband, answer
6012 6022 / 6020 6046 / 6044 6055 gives 0.7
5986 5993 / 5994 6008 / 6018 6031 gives -0.7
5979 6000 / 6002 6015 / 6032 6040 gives -0.3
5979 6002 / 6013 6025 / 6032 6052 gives 0.5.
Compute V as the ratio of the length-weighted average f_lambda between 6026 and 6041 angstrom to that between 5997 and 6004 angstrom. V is 0.9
